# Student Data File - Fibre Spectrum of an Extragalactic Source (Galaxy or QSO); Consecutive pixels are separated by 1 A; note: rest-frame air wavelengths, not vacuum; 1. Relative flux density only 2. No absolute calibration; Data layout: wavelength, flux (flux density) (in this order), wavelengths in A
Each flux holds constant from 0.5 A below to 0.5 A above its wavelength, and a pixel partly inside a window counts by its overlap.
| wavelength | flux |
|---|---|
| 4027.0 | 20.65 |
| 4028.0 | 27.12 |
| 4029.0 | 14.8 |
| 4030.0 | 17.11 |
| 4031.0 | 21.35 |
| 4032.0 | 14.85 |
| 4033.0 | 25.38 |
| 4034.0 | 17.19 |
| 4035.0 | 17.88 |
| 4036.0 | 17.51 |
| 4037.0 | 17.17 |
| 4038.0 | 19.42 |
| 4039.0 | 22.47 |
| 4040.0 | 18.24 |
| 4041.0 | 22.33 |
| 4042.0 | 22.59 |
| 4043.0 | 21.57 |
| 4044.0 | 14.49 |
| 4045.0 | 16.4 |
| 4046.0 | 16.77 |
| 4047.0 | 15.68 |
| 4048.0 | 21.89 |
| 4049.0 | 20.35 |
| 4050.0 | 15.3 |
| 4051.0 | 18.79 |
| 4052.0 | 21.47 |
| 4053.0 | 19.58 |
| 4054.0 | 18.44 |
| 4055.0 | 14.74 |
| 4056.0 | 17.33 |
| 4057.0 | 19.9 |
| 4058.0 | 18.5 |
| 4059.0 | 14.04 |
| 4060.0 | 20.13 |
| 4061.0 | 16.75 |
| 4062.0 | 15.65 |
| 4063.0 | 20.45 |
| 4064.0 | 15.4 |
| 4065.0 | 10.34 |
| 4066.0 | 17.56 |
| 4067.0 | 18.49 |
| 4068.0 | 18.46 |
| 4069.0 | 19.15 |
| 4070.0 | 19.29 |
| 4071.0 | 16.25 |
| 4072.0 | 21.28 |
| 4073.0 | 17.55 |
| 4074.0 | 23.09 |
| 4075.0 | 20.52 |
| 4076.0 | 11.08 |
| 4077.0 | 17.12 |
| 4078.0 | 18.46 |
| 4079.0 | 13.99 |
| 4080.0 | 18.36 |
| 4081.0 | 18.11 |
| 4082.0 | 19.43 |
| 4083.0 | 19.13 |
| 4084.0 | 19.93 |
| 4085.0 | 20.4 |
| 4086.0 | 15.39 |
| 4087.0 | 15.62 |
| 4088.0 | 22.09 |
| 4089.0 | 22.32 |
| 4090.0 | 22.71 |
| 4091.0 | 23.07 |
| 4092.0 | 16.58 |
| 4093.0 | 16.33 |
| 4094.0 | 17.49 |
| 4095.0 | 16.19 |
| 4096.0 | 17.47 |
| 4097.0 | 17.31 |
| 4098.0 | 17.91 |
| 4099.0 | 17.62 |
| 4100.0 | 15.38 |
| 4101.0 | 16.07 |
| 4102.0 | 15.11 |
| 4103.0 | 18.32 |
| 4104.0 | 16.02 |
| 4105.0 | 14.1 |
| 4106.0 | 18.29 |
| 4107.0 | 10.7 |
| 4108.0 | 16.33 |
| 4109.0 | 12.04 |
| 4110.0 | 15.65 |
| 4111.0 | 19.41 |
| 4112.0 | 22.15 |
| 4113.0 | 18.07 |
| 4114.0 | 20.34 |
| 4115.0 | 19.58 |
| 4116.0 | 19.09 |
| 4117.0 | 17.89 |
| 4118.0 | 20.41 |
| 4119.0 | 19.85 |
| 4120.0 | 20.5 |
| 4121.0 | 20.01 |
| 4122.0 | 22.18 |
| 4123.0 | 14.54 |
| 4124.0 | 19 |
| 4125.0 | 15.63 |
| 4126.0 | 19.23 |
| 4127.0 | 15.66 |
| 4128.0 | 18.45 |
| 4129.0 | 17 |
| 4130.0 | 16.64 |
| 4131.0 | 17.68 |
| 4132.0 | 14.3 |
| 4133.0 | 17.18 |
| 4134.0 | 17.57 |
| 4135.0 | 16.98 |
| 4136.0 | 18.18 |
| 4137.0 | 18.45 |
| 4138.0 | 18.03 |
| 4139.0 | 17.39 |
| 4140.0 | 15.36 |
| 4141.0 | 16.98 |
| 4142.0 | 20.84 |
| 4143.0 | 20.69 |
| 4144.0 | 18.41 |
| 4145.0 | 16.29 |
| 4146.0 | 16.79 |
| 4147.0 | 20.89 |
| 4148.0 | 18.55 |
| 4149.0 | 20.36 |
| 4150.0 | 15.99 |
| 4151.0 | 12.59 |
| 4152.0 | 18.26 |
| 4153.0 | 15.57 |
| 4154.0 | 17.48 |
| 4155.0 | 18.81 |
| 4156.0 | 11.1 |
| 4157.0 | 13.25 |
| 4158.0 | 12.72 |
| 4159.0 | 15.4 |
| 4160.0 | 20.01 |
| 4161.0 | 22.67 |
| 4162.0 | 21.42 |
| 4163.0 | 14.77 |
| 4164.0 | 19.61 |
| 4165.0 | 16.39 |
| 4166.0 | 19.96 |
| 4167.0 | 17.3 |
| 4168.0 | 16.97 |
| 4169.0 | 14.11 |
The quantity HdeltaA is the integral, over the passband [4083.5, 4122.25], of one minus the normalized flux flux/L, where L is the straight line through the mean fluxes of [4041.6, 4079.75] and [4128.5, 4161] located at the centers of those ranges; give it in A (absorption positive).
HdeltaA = -1.3 A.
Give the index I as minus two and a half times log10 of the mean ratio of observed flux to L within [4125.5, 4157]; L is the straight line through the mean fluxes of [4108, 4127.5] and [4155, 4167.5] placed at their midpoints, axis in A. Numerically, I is 0.03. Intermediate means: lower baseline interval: 18.4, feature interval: 17.3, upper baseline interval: 17.1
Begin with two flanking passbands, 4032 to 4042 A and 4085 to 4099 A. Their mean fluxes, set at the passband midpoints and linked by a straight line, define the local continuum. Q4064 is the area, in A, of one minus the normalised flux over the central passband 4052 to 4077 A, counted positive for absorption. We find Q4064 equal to 1.8 A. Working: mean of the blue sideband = 19.6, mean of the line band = 17.7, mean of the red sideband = 18.5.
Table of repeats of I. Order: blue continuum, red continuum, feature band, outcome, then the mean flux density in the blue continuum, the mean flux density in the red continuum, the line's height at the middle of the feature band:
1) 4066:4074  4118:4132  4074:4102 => 0.03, 18.8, 18.1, 18.6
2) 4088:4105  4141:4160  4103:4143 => -0.02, 17.9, 17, 17.4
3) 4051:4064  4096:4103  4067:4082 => -0.04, 18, 16.8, 17.5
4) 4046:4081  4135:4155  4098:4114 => 0.08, 17.8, 17.7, 17.8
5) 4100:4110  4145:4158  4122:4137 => -0.09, 15.2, 16.5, 15.9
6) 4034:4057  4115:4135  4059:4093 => 0.01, 18.7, 18.1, 18.4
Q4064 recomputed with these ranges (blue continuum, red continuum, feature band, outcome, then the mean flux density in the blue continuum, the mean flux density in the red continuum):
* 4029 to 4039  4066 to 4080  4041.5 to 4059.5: 0.2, 18.6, 18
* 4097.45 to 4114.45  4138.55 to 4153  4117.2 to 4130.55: -1.0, 16.7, 17.7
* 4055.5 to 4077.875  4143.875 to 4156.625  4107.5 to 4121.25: -1.1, 17.7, 16.9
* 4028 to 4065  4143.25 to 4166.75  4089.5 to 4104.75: 0.3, 18.4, 17.3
